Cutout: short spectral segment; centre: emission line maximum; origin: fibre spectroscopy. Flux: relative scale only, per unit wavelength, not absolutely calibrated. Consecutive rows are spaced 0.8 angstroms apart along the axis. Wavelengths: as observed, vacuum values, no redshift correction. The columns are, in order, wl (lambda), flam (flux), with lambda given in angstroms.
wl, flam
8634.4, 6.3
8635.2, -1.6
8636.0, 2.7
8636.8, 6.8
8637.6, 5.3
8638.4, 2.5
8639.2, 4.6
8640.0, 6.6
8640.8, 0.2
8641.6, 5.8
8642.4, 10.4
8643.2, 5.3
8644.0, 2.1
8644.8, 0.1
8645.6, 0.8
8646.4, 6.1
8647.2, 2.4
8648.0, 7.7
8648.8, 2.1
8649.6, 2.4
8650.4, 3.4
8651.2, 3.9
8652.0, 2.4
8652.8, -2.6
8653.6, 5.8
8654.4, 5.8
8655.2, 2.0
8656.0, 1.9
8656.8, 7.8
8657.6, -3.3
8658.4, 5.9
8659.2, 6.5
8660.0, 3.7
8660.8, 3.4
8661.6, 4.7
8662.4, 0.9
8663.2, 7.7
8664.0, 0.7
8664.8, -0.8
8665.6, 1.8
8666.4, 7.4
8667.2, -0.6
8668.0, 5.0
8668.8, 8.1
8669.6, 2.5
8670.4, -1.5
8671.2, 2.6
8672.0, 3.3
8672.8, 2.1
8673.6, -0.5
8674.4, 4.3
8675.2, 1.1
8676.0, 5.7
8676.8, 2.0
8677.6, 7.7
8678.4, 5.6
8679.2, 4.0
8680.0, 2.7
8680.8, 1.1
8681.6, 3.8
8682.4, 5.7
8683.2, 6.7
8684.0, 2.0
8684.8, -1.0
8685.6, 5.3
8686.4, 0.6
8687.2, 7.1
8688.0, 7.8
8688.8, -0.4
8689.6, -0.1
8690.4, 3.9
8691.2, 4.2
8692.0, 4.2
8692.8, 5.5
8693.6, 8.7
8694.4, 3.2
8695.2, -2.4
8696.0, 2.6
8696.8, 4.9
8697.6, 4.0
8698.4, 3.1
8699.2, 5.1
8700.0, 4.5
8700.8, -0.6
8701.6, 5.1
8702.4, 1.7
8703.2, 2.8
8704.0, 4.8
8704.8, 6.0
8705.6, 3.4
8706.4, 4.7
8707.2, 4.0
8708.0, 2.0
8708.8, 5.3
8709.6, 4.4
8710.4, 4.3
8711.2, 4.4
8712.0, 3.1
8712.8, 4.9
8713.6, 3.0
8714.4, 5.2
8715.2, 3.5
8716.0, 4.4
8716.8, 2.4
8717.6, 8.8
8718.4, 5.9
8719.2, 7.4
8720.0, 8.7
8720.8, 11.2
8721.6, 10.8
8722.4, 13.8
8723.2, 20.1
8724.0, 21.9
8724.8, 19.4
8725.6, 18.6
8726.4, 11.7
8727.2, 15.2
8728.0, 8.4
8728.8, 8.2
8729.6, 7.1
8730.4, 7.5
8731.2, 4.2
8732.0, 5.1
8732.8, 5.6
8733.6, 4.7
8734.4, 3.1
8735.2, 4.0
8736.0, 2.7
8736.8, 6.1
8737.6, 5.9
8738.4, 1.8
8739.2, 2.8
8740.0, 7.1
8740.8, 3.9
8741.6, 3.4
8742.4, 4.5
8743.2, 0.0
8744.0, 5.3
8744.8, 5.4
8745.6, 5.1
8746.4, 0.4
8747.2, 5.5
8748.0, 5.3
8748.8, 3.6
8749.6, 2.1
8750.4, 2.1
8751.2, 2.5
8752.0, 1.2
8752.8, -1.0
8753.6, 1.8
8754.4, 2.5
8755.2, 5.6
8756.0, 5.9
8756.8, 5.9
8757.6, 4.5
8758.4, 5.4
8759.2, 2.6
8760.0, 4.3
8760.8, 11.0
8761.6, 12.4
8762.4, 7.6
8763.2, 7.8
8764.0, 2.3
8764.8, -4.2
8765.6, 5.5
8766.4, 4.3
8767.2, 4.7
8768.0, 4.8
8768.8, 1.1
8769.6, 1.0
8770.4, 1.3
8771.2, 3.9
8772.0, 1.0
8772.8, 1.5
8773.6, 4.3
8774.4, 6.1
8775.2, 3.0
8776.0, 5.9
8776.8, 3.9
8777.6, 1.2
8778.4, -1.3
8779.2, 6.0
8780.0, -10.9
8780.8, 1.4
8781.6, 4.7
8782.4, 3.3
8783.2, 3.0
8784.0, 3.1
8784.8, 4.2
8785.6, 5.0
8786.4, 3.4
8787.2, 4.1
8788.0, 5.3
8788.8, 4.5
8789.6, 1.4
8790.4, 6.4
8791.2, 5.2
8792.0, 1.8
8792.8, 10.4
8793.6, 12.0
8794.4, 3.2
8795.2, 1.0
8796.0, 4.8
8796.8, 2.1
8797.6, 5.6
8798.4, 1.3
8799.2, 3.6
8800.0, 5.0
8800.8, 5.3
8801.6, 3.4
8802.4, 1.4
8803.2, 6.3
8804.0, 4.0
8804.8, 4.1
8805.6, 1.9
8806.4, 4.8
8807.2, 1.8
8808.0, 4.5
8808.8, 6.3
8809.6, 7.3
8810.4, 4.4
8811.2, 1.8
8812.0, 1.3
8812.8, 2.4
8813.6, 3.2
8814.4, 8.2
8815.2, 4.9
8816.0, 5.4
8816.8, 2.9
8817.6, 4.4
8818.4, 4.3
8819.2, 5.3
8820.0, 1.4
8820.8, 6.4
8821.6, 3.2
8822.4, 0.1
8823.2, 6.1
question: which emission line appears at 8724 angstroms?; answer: H-gamma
